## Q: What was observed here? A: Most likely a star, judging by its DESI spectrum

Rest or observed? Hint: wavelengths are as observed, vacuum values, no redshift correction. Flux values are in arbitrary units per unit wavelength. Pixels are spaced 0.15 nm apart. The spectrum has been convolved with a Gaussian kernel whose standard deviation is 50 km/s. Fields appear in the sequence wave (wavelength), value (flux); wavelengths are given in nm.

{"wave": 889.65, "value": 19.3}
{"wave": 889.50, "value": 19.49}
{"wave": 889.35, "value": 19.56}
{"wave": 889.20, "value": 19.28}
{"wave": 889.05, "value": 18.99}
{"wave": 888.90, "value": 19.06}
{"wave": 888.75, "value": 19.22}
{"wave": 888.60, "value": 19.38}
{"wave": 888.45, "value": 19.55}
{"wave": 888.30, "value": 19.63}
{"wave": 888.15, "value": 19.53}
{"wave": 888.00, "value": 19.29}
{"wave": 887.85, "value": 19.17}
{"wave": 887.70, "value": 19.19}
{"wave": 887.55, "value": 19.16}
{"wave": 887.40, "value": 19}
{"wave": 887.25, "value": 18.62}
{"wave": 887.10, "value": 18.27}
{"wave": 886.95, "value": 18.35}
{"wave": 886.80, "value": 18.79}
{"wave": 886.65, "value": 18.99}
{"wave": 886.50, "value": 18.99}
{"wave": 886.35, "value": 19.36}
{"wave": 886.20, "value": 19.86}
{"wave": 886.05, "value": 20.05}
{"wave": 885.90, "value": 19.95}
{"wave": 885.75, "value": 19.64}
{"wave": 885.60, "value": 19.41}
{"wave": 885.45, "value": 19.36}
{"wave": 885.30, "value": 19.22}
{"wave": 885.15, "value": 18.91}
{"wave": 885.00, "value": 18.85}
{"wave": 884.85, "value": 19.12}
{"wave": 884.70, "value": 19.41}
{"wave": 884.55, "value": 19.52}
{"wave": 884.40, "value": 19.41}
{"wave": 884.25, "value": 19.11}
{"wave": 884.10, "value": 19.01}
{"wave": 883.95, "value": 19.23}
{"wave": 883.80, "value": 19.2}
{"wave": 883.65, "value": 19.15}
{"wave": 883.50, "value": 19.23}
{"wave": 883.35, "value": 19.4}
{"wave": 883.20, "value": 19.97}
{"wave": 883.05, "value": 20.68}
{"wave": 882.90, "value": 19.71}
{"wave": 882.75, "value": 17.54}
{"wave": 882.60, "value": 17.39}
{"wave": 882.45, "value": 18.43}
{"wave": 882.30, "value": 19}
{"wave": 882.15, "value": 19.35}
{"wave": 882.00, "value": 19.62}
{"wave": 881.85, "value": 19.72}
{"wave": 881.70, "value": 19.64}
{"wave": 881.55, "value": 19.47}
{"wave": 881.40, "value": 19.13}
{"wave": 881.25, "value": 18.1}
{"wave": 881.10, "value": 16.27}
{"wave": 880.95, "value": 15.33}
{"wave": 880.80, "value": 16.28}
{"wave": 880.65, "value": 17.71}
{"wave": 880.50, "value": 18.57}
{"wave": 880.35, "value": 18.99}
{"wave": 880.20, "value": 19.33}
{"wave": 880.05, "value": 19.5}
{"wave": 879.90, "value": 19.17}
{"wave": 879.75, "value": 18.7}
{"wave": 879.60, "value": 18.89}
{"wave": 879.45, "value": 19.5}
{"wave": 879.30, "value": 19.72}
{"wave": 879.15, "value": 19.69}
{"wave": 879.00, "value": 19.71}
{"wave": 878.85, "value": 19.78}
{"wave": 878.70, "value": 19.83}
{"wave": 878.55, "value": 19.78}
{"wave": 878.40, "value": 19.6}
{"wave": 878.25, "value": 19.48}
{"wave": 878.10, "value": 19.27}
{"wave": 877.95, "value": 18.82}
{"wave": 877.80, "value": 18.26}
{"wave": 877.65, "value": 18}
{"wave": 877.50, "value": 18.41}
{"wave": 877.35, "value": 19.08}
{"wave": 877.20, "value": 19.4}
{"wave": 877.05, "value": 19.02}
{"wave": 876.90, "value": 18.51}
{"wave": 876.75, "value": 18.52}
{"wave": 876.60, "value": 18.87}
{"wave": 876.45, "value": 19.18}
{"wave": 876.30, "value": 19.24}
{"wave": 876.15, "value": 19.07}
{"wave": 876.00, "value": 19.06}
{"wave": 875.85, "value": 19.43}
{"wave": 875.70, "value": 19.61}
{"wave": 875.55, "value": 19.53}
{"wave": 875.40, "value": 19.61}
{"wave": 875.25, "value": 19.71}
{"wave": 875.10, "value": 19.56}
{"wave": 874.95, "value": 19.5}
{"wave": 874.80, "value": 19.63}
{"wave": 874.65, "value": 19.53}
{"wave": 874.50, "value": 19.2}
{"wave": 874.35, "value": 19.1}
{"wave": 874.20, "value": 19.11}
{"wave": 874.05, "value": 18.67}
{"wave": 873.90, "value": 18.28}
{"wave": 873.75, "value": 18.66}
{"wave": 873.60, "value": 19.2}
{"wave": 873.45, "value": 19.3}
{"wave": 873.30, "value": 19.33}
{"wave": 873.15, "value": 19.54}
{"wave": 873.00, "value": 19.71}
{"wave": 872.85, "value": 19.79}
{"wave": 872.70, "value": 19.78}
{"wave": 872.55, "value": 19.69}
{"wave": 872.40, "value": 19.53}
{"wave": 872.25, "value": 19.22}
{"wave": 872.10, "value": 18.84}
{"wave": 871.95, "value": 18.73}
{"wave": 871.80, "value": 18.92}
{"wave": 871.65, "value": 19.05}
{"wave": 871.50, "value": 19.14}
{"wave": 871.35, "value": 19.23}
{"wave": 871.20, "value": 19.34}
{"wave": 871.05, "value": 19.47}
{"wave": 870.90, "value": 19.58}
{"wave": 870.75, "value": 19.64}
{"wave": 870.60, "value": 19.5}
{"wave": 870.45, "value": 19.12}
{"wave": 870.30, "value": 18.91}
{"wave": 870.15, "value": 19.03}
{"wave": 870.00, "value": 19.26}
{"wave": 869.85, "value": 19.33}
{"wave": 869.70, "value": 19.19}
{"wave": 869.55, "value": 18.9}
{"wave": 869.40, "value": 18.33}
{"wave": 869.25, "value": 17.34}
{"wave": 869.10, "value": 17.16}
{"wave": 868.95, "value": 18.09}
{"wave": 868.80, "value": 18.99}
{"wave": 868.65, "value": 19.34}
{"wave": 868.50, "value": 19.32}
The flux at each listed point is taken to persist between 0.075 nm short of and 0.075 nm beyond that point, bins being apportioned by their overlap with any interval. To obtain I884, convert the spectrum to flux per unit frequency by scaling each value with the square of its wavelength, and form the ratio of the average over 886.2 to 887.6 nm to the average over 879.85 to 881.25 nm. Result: 1.1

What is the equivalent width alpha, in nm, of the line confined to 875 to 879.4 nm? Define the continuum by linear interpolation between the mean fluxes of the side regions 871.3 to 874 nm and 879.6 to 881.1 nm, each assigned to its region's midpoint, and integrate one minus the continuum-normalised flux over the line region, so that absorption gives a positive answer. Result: -0.16 nm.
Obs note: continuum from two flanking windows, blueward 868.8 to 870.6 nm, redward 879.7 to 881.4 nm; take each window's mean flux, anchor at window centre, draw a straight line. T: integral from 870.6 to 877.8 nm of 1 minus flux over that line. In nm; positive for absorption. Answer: -0.31 nm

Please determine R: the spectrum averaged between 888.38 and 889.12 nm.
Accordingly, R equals 19.2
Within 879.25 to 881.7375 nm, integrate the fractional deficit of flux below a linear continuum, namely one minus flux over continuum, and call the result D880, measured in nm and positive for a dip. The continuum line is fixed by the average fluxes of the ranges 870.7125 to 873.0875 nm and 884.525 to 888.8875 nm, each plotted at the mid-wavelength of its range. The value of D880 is 0.106 nm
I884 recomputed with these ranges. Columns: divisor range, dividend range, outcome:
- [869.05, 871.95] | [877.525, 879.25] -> 1.03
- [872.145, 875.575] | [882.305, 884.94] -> 1.01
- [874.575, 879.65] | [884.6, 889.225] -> 1.02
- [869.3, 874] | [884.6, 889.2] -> 1.04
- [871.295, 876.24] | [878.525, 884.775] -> 1.00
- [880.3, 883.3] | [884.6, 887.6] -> 1.04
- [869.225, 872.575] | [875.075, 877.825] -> 1.01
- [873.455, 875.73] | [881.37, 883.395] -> 1.02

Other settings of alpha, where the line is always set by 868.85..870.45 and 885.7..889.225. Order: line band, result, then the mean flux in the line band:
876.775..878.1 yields 0.01 nm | 18.7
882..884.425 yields -0.01 nm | 19.1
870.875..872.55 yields -0.05 nm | 19.2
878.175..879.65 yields -0.05 nm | 19.6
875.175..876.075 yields -0.03 nm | 19.5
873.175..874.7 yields -0.03 nm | 19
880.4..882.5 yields 0.07 nm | 18.3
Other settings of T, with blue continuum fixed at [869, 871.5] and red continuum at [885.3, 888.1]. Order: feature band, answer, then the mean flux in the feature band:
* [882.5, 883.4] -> 0.00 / 19.1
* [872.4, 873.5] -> -0.03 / 19.6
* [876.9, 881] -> 0.04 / 18.9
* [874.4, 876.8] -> -0.04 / 19.3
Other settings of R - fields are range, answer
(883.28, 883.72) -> 19.3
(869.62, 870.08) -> 19.3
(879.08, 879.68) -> 19.4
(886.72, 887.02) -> 18.6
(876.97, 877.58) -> 19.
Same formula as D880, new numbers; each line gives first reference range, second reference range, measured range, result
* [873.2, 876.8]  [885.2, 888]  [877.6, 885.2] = 0.09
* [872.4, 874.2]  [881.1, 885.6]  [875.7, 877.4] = 0.01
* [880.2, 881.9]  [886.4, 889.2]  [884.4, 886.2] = -0.07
